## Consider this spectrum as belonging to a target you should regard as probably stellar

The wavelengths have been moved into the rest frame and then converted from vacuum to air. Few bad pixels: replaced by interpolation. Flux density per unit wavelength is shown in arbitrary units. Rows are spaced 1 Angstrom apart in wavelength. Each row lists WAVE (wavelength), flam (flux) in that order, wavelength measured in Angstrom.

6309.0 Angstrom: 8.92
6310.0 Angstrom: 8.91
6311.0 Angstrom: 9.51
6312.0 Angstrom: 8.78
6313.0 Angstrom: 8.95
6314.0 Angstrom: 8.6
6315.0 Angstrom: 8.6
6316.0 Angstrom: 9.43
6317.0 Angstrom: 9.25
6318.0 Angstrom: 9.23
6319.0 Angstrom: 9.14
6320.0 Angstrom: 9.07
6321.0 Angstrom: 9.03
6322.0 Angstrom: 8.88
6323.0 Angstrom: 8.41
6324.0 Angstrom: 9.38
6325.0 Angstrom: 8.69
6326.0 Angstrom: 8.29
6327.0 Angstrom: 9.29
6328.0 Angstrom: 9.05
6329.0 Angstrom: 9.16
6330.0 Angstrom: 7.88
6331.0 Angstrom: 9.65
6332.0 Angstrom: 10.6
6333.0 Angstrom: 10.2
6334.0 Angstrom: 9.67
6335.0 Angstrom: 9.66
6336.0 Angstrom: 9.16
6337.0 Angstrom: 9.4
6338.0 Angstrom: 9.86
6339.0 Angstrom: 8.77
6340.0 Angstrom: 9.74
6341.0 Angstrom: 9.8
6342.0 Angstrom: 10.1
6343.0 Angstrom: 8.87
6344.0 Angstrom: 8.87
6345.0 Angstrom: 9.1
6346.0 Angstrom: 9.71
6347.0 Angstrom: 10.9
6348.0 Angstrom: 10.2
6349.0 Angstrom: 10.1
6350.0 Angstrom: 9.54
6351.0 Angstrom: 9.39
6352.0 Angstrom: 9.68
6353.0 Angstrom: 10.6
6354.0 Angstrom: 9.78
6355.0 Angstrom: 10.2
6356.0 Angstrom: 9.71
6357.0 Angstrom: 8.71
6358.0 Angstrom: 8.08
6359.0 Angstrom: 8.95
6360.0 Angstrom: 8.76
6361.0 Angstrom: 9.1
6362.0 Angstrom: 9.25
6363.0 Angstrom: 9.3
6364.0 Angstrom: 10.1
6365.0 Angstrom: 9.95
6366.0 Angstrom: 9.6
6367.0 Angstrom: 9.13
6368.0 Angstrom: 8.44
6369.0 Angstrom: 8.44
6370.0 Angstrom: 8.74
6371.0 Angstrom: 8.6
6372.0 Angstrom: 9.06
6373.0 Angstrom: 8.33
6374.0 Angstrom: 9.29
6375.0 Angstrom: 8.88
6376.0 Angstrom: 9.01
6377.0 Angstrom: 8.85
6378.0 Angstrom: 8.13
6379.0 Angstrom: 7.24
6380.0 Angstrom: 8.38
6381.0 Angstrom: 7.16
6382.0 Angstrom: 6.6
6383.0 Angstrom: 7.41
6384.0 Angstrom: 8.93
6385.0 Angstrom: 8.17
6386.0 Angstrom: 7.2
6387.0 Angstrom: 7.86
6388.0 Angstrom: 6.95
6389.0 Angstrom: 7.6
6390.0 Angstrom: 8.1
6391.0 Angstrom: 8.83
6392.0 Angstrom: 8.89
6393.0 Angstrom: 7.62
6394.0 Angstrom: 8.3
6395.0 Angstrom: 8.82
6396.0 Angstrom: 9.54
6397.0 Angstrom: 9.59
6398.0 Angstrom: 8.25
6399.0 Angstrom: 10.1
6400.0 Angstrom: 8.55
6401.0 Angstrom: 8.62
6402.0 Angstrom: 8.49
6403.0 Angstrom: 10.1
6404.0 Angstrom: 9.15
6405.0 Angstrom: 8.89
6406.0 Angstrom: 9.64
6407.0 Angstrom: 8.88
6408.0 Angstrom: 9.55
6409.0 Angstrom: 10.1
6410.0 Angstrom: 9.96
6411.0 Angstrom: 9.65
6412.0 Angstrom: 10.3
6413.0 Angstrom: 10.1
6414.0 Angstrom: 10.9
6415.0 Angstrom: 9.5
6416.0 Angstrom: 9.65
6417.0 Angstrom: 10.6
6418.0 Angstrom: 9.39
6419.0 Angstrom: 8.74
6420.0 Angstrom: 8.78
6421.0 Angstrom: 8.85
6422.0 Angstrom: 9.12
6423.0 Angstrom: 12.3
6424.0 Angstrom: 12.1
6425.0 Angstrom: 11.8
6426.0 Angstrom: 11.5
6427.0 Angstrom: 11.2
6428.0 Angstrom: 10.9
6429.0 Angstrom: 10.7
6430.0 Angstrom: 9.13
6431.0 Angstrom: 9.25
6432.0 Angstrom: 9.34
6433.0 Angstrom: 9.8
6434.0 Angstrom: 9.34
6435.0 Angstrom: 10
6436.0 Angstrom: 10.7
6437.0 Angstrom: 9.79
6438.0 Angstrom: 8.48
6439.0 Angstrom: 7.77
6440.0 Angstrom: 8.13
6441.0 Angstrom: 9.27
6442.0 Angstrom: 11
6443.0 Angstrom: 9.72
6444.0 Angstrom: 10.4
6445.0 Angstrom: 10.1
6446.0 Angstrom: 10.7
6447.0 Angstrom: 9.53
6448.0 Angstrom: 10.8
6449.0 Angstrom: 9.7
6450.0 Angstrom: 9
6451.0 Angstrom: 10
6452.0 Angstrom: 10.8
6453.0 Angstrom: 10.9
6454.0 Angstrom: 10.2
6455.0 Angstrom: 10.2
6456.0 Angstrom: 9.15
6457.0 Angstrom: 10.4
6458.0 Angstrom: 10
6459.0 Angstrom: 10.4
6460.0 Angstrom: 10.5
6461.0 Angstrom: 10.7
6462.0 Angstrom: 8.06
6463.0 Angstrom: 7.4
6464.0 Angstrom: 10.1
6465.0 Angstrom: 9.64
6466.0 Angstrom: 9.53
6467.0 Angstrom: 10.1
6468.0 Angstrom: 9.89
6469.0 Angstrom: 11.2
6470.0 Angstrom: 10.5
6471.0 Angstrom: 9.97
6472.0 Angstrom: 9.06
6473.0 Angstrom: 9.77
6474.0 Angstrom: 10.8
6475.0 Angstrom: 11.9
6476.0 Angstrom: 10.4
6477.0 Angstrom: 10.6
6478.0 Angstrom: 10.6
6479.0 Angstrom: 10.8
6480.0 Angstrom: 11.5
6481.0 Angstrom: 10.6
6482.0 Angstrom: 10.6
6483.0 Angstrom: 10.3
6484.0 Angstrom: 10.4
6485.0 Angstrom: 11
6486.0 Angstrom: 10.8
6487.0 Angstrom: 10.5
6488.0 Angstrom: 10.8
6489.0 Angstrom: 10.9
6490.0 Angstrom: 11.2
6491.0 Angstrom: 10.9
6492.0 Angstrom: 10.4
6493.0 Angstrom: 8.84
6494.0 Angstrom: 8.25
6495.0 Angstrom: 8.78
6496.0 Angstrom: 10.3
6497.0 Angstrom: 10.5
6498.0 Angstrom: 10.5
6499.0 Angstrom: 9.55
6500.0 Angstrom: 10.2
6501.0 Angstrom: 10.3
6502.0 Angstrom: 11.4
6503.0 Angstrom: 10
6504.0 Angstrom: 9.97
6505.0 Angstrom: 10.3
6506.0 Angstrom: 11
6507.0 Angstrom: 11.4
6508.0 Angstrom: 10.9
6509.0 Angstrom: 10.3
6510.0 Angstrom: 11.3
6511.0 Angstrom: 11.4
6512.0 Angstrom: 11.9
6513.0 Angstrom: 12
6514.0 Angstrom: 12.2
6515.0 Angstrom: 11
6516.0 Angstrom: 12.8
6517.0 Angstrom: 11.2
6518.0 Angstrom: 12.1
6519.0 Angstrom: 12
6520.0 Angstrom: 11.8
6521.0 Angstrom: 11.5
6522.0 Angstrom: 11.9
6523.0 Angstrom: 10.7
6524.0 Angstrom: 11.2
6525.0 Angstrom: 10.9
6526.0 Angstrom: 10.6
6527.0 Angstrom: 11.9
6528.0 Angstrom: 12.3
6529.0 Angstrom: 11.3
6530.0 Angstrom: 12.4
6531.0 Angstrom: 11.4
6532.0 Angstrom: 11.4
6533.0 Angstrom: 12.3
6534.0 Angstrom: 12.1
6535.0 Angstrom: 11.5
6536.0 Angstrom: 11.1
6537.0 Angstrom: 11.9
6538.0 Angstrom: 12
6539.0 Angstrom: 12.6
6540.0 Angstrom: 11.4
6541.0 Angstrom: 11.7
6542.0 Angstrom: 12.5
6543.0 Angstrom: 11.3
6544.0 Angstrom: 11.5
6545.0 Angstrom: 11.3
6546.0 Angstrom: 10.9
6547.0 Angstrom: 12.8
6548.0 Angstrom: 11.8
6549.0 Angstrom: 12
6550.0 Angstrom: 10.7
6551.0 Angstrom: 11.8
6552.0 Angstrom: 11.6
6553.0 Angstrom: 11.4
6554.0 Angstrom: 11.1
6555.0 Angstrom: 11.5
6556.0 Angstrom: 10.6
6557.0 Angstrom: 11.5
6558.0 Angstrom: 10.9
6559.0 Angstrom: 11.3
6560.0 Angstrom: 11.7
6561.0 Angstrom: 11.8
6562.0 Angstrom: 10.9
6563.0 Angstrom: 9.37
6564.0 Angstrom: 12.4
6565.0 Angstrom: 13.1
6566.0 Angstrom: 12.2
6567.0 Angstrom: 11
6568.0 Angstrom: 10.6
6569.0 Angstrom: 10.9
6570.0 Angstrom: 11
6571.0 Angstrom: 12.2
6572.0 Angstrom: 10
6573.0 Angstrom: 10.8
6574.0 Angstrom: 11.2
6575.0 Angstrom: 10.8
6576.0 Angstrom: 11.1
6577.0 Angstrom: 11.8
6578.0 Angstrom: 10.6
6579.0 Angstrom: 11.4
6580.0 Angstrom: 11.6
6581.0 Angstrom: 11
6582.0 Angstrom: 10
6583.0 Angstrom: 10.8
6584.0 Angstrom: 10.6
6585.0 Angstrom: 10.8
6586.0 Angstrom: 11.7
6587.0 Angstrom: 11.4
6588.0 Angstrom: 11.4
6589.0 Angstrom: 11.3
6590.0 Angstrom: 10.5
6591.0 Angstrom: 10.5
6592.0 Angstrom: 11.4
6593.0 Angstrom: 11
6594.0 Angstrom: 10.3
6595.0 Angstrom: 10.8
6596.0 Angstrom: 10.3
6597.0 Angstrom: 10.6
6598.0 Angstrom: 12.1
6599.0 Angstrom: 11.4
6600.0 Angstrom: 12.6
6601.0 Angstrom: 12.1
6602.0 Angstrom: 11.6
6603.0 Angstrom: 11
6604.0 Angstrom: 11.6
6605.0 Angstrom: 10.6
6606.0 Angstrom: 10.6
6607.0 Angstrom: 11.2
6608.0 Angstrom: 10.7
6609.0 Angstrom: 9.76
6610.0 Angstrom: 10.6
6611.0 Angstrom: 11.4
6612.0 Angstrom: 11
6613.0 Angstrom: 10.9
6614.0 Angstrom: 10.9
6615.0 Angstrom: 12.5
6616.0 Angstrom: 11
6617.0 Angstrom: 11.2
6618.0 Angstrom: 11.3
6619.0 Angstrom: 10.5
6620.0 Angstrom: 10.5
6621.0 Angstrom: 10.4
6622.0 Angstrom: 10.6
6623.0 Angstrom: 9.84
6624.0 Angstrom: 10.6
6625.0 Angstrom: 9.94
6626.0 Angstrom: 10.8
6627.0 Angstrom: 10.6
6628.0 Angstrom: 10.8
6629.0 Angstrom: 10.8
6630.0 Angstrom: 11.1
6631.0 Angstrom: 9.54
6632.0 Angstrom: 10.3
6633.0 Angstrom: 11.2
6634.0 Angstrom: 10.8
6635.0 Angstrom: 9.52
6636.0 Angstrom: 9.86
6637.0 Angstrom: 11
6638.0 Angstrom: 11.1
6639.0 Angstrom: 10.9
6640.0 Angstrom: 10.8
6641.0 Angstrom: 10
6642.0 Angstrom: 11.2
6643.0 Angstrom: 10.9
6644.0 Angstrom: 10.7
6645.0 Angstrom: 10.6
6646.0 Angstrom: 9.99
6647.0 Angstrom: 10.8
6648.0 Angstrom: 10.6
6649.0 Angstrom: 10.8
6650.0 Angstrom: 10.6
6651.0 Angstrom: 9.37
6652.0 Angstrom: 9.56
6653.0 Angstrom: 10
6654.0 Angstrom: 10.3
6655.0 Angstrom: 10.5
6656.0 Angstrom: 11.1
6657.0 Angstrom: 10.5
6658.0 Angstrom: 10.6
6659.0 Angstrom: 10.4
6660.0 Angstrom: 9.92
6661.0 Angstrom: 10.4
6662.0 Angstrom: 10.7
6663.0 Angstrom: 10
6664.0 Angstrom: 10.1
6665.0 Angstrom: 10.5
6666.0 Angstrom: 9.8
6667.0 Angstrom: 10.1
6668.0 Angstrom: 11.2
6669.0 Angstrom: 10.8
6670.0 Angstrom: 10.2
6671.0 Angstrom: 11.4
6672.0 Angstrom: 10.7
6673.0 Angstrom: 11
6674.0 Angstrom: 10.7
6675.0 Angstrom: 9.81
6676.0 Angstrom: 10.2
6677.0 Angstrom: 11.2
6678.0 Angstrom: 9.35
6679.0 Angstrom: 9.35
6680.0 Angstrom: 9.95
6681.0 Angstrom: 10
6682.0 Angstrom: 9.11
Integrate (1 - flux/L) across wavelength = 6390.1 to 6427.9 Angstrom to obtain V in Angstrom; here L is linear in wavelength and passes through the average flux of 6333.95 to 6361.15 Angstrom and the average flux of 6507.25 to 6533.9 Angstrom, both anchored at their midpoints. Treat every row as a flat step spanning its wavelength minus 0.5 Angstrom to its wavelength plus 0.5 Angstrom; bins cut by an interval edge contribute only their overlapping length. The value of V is 2.3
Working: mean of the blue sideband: 9.52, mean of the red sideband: 11.6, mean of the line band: 9.63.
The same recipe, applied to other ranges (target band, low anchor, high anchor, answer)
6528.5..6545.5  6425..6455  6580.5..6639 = -2.05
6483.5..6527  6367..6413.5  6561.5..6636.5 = -3.99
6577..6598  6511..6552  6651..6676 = 0.36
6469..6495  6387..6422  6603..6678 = -2.25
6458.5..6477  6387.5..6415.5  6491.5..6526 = 0.31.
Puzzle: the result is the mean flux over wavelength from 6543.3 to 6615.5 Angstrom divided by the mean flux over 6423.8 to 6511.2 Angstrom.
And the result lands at 1.10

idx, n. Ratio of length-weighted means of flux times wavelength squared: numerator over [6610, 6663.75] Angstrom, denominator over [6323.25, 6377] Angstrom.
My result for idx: 1.2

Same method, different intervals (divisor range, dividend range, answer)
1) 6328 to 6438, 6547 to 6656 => 1.26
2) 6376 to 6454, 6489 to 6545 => 1.23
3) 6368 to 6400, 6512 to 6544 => 1.47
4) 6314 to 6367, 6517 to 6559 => 1.31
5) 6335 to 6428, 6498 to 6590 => 1.29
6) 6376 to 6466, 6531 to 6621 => 1.26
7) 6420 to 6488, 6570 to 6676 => 1.12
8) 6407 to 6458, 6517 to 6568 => 1.20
